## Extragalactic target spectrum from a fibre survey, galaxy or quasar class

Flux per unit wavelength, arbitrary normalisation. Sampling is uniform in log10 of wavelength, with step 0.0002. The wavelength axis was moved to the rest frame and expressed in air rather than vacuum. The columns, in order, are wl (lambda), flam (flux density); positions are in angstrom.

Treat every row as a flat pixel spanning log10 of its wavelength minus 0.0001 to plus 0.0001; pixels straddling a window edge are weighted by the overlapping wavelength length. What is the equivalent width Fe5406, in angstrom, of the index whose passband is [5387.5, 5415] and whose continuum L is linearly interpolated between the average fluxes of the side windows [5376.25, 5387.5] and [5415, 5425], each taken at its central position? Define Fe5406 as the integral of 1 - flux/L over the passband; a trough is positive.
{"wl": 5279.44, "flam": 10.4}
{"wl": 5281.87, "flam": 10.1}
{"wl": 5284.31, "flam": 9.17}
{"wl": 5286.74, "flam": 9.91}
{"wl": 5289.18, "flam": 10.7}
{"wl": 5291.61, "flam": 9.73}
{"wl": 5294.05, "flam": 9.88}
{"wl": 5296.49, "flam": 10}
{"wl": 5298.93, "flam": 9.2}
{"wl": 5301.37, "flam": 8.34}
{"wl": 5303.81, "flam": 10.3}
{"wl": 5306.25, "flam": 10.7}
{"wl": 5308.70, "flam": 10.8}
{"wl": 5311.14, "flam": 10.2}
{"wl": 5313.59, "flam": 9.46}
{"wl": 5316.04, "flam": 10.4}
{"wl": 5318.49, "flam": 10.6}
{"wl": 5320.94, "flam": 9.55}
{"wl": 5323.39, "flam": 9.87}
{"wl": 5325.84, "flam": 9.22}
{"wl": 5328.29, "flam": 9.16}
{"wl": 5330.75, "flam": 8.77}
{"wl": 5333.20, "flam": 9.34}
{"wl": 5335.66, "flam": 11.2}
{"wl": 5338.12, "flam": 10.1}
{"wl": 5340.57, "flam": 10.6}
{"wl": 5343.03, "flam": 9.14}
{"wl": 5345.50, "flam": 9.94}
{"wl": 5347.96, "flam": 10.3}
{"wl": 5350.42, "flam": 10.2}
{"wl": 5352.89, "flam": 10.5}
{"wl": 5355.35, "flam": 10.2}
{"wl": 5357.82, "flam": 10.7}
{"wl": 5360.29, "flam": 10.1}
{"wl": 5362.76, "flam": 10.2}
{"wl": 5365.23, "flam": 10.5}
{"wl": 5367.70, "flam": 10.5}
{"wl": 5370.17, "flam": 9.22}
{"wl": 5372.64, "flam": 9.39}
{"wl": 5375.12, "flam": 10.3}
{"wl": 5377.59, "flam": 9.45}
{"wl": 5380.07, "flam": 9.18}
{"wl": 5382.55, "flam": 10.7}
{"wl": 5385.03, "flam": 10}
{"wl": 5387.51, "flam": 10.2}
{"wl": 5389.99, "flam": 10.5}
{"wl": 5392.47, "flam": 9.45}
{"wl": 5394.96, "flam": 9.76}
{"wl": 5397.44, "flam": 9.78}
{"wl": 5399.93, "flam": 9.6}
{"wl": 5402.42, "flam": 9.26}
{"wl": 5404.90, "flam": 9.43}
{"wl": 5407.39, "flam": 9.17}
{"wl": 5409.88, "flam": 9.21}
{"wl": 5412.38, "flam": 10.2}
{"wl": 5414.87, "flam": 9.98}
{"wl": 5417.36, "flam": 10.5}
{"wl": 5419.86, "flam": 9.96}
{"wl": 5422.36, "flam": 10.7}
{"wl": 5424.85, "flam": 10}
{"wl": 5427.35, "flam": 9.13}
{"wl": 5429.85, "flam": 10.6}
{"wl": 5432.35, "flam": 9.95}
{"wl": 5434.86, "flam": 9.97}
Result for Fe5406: 1.11 angstrom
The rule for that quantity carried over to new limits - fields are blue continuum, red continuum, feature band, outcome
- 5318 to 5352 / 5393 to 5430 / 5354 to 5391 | -1.0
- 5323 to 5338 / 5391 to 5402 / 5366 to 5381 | -0.1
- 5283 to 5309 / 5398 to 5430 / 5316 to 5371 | -1.0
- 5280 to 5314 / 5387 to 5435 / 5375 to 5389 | -0.1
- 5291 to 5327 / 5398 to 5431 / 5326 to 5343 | 0.2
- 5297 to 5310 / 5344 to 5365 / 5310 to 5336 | 0.7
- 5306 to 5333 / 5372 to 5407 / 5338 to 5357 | -0.6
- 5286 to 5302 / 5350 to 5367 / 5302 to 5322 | -0.6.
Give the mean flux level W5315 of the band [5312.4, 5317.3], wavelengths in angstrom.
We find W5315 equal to 9.93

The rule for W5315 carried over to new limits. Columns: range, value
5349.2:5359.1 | 10.4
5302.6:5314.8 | 10.3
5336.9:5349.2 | 10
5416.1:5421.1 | 10.2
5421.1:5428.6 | 9.95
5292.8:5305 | 9.54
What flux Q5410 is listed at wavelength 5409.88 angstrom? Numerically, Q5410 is 9.21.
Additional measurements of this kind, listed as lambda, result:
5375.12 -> 10.3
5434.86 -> 9.97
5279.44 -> 10.4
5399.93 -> 9.6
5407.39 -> 9.17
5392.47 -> 9.45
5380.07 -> 9.18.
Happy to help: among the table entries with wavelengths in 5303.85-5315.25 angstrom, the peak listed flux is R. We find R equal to 10.8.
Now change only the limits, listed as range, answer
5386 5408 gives 10.5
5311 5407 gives 11.2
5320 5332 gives 9.87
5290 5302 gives 10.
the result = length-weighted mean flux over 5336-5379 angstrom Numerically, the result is 10.1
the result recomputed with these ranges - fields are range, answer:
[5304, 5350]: 9.98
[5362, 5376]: 10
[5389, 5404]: 9.71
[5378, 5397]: 9.94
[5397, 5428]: 9.78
